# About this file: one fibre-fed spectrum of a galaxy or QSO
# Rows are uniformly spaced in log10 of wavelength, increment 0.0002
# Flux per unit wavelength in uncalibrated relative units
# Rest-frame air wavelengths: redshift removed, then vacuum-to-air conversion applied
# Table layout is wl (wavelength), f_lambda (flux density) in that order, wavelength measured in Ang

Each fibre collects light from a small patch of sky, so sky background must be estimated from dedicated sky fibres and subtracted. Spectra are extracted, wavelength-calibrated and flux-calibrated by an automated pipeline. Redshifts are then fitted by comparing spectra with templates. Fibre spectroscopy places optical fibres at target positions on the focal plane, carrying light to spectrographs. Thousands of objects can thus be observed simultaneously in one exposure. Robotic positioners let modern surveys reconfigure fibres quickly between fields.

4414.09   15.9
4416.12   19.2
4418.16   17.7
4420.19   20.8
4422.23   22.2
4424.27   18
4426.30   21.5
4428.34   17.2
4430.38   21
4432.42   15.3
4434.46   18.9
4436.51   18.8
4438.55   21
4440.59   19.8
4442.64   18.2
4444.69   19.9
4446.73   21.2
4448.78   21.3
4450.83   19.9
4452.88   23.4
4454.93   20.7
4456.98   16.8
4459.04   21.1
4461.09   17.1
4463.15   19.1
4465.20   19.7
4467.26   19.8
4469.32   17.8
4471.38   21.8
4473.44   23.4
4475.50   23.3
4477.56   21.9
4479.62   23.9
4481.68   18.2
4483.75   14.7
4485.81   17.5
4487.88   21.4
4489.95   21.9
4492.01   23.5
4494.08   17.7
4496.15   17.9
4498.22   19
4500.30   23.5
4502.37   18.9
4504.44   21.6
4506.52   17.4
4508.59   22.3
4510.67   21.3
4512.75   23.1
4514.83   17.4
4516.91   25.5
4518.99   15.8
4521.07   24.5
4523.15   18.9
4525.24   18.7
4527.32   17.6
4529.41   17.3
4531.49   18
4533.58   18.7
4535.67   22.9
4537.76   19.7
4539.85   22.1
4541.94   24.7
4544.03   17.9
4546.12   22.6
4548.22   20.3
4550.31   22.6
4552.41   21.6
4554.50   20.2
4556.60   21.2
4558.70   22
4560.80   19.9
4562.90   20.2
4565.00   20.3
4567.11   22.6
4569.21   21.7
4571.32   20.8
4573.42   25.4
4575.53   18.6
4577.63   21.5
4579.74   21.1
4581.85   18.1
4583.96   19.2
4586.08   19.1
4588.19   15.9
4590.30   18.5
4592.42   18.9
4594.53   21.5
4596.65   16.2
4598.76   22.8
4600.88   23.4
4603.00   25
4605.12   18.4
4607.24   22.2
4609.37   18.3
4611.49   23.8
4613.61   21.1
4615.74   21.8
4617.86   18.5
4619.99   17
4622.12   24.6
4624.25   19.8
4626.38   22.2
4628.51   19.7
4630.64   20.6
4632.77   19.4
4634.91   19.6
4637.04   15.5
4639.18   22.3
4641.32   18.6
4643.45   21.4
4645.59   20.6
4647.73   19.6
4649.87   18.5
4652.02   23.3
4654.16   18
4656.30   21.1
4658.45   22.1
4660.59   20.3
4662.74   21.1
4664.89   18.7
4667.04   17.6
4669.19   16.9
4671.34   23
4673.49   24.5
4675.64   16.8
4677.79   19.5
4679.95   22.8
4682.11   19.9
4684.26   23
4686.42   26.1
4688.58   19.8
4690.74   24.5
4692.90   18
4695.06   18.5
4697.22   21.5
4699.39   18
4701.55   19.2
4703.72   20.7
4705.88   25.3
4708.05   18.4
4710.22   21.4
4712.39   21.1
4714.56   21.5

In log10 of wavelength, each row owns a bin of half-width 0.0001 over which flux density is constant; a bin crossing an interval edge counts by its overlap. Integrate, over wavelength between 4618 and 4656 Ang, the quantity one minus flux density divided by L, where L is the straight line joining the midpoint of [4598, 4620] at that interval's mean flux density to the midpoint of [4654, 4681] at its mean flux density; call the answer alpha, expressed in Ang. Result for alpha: 1.4 Ang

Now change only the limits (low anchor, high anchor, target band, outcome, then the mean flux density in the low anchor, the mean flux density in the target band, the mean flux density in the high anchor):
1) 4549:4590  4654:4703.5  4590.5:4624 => -0.4 Ang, 20.6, 20.8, 20.5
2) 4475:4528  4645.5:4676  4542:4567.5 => -1.0 Ang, 20.3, 21.1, 20.2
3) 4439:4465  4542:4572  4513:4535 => 1.4 Ang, 19.9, 19.4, 21.1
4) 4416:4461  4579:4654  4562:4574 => -1.0 Ang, 19.7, 21.7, 20.2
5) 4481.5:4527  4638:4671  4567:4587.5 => -0.6 Ang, 20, 20.6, 20.1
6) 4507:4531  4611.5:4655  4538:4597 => -1.2 Ang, 20.1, 20.6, 20.2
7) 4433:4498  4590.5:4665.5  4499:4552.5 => -1.0 Ang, 20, 20.5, 20.4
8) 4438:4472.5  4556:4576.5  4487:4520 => 0.0 Ang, 19.9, 20.5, 21.3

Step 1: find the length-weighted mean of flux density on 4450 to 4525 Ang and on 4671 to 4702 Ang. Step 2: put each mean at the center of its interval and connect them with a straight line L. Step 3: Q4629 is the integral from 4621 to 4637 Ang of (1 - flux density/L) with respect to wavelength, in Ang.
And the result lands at 0.24 Ang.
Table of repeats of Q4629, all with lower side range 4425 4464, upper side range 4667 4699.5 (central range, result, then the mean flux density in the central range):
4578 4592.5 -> 1.1 Ang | 18.8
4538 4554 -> -1.1 Ang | 21.5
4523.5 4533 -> 1.0 Ang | 18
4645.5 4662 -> 0.2 Ang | 20.4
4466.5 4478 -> -0.9 Ang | 21.3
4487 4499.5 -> -0.3 Ang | 20.3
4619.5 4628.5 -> -0.2 Ang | 21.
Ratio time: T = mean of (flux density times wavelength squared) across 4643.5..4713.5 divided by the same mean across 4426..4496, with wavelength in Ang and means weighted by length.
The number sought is 1.14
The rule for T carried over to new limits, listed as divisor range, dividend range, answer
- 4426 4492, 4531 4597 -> 1.08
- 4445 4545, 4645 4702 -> 1.09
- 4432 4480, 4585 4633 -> 1.08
